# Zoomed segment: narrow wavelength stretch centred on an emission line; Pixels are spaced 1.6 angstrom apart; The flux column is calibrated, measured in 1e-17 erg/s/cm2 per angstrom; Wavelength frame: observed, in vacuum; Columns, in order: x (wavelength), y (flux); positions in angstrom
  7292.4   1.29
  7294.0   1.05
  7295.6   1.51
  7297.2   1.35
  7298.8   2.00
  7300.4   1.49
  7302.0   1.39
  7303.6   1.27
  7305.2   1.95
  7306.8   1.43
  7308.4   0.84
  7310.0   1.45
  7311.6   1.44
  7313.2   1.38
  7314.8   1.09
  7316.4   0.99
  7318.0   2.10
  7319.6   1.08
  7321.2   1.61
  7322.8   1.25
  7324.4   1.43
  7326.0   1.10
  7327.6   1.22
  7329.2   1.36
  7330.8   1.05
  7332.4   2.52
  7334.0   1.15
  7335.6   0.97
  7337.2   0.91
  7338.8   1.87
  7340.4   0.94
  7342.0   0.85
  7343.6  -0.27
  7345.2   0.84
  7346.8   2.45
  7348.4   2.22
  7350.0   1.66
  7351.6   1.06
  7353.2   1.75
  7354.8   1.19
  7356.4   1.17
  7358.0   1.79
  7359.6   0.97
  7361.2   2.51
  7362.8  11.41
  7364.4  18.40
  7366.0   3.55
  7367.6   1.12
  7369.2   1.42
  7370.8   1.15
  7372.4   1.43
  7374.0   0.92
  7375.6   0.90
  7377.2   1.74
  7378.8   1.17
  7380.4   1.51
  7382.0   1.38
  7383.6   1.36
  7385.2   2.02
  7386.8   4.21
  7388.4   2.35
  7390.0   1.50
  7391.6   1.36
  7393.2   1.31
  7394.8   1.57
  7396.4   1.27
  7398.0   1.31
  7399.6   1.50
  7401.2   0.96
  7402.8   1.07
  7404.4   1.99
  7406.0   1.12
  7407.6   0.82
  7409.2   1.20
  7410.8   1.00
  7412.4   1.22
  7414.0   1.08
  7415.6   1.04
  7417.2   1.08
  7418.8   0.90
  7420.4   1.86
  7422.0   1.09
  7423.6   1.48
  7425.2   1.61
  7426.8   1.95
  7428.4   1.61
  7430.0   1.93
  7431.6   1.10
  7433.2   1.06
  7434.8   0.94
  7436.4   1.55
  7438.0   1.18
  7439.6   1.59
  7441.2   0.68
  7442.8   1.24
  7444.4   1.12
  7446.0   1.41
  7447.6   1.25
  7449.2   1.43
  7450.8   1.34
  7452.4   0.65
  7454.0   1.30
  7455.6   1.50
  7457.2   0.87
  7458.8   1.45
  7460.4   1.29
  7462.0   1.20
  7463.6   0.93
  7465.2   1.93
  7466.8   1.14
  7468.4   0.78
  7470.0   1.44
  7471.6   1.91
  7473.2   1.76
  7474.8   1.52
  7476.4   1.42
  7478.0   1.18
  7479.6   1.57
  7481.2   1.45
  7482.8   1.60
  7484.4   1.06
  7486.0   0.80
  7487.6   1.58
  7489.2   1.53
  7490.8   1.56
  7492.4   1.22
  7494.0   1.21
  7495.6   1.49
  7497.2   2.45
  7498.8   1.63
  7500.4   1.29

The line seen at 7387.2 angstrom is [N II] 6583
